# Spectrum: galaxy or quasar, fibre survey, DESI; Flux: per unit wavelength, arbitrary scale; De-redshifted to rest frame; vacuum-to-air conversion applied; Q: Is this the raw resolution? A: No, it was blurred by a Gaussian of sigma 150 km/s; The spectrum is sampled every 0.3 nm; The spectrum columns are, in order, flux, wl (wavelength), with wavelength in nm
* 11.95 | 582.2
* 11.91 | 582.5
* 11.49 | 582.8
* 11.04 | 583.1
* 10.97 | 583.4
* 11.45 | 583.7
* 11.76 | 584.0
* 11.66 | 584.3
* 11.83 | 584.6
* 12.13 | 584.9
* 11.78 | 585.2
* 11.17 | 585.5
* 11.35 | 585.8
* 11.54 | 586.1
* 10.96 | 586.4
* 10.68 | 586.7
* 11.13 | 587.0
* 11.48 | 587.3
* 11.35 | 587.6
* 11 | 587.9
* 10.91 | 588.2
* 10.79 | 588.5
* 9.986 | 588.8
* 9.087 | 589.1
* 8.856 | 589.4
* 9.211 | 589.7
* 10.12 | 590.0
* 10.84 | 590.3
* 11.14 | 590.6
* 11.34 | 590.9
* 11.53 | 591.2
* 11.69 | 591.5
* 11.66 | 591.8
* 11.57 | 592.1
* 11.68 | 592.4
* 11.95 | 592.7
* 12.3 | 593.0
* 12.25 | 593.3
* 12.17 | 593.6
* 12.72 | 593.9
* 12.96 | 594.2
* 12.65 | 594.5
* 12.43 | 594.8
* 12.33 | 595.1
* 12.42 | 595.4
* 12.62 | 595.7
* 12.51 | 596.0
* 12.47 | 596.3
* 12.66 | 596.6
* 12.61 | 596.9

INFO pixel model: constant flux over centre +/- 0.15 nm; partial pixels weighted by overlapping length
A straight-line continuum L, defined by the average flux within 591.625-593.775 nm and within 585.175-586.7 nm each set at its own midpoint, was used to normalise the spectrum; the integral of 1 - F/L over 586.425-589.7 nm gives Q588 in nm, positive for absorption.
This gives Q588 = 0.28 nm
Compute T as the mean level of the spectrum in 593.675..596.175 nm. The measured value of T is 12.6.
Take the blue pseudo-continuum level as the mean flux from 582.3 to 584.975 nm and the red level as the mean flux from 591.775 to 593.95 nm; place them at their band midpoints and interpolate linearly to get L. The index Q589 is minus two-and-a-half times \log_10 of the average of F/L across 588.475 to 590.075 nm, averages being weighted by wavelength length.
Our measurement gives 0.23 mag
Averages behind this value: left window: 11.6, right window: 12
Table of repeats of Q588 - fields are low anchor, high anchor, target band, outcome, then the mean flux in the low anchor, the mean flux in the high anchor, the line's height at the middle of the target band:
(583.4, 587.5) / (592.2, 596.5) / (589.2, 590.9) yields 0.26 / 11.4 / 12.4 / 11.9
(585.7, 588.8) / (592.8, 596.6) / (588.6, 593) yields 0.35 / 11.1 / 12.5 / 11.7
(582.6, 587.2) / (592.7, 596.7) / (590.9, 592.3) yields 0.06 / 11.4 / 12.5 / 12.1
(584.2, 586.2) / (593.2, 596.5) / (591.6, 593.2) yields 0.06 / 11.6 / 12.5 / 12.3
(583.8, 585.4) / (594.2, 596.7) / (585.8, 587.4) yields 0.10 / 11.8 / 12.5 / 11.9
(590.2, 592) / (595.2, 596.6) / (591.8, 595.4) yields -0.08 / 11.4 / 12.5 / 12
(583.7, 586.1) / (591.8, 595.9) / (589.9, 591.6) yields 0.13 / 11.6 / 12.3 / 12.1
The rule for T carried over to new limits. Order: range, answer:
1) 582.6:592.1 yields 11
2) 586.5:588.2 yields 11.1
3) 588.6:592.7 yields 10.7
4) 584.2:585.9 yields 11.7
